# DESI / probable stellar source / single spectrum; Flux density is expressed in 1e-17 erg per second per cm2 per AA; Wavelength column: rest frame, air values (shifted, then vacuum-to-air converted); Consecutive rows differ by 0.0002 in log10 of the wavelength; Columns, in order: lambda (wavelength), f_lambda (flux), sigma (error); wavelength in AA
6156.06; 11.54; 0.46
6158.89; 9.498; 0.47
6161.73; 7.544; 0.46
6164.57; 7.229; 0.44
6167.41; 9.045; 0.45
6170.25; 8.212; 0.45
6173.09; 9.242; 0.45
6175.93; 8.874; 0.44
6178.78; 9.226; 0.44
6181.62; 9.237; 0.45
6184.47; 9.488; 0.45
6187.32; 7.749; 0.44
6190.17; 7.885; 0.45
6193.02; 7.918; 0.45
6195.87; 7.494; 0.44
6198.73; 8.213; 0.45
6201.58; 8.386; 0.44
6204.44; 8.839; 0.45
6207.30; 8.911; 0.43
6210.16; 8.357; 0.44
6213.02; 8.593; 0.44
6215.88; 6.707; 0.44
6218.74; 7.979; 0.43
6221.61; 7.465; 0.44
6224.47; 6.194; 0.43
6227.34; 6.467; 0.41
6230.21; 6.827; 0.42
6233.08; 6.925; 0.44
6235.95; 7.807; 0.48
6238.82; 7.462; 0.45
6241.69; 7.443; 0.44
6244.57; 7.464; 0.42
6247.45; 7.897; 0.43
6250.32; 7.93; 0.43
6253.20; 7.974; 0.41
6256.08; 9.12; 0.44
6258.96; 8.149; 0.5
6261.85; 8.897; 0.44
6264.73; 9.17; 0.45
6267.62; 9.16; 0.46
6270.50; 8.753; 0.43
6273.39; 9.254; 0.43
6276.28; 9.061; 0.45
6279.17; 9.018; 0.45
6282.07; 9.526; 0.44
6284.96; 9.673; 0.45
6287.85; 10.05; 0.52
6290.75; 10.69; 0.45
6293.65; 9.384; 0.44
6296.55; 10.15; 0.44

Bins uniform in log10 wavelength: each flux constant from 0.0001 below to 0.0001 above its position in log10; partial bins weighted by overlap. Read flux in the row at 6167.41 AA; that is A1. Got 9.045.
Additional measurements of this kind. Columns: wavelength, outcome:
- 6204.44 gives 8.839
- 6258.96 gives 8.149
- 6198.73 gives 8.213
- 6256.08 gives 9.12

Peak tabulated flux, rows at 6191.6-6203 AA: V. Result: 8.386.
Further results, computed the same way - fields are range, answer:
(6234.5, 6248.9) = 7.897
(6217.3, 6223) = 7.979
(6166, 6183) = 9.242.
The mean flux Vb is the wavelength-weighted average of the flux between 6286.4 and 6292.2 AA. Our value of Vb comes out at 10.4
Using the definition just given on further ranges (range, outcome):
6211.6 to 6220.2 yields 7.76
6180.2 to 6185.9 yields 9.36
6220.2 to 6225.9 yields 6.83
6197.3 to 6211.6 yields 8.54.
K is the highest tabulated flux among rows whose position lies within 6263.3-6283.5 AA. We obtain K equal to 9.526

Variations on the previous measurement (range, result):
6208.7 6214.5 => 8.593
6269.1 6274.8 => 9.254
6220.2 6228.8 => 7.465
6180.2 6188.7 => 9.488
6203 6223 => 8.911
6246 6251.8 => 7.93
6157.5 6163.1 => 9.498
